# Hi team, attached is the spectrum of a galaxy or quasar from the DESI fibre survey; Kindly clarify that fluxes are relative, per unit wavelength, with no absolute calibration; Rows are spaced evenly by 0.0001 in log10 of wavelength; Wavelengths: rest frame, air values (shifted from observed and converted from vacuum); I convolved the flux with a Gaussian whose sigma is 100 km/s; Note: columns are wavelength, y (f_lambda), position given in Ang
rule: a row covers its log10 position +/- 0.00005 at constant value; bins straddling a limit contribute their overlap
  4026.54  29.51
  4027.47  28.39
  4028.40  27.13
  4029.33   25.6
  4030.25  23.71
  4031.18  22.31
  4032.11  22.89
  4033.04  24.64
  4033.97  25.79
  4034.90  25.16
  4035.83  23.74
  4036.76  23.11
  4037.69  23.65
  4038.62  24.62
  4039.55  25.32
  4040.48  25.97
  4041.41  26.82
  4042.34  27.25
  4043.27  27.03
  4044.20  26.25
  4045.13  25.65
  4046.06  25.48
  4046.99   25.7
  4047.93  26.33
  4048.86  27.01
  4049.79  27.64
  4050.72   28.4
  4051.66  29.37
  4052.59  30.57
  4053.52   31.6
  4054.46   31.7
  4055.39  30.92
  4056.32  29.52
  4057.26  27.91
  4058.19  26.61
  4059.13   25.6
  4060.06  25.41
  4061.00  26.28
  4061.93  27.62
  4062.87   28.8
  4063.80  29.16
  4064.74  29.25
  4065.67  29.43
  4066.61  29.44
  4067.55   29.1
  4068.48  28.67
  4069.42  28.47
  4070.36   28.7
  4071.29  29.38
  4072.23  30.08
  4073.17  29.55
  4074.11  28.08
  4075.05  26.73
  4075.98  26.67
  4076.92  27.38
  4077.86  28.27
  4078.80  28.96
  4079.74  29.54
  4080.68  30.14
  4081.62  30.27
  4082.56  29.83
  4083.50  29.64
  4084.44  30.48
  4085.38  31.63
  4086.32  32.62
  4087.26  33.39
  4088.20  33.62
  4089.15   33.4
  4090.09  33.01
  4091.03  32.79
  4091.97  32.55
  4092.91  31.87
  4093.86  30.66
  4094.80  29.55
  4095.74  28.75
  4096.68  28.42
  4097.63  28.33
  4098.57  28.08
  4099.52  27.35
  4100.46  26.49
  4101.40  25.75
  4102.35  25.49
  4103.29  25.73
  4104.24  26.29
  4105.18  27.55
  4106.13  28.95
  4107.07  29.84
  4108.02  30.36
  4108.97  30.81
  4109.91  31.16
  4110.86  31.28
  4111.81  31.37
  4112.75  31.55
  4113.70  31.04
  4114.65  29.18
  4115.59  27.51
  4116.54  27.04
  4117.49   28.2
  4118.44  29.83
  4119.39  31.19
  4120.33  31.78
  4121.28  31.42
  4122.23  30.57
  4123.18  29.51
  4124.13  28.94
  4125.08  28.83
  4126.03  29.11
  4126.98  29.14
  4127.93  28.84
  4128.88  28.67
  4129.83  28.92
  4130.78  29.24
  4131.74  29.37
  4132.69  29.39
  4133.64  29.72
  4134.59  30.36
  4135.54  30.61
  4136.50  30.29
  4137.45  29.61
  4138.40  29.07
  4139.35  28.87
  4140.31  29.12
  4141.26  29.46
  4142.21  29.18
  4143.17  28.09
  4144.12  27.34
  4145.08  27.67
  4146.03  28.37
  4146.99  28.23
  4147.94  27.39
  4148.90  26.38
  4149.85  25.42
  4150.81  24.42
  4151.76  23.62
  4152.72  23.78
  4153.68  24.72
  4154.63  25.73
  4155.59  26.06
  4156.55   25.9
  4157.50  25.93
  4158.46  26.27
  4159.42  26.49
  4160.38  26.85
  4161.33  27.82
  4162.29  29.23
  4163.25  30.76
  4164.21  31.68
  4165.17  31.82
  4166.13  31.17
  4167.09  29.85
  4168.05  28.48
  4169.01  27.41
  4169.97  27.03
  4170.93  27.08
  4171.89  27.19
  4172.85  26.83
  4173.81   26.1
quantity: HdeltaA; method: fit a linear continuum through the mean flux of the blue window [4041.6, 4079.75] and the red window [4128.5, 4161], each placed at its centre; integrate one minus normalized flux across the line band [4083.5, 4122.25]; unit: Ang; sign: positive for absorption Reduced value -2.78 Ang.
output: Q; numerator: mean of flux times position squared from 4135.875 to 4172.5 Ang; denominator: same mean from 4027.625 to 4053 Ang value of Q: 1.13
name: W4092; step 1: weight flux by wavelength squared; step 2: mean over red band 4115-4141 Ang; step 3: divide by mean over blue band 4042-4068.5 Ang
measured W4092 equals 1.1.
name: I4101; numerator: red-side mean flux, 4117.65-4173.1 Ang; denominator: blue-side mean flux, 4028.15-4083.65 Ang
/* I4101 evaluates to 1.03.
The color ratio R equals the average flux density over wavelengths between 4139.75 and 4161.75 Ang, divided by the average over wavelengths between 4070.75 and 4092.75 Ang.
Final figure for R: 0.9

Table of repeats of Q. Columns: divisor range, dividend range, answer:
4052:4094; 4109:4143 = 1.03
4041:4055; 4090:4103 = 1.07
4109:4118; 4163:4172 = 1.01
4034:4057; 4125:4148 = 1.12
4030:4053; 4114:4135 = 1.19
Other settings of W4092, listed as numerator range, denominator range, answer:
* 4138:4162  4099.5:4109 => 1.00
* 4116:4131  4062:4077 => 1.05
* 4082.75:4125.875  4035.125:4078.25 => 1.11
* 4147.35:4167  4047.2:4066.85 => 1.00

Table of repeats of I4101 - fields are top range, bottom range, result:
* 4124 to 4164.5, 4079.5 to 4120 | 0.94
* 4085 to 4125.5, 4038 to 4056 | 1.08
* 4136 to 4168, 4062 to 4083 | 0.96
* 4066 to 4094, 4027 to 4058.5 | 1.13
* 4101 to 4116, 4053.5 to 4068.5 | 1.02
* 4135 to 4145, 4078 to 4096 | 0.93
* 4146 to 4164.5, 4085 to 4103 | 0.88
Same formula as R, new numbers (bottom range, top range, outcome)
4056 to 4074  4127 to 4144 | 1.03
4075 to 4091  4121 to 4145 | 0.96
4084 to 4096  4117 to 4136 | 0.93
